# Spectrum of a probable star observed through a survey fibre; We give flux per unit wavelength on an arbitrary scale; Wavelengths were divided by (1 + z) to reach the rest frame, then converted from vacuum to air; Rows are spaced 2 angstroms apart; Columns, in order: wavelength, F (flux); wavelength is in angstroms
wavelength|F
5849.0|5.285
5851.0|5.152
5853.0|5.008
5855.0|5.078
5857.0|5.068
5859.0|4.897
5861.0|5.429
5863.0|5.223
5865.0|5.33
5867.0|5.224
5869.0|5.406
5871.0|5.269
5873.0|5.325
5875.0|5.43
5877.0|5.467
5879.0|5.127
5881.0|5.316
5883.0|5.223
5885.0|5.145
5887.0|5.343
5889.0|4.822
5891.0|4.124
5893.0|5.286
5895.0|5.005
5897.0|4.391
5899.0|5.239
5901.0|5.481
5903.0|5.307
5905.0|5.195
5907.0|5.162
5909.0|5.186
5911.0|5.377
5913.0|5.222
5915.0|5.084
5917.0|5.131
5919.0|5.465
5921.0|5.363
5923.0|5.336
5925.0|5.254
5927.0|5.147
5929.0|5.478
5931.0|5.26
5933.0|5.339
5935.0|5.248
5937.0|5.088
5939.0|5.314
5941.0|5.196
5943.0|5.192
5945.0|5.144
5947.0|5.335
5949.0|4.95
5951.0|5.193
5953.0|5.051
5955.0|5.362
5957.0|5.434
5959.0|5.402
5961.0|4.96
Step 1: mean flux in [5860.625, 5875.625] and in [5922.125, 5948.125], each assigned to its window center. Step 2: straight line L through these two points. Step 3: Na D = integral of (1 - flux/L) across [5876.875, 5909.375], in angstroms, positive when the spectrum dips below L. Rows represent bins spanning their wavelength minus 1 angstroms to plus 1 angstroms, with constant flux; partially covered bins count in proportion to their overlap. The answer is 1.2 angstroms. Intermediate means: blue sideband 5.32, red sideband 5.25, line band 5.1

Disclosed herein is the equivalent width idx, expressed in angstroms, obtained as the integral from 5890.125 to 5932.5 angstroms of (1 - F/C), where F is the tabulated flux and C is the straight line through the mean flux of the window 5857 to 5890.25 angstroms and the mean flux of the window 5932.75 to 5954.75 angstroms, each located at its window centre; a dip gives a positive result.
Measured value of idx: 0.3 angstroms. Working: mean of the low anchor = 5.23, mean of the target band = 5.17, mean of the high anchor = 5.19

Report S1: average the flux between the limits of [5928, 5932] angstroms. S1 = 5.37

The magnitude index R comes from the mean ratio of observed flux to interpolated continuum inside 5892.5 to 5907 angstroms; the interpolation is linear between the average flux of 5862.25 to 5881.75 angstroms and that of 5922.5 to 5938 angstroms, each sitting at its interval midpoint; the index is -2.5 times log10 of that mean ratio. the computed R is 0.03 mag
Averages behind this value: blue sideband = 5.31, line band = 5.13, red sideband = 5.27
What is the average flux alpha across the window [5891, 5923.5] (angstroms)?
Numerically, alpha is 5.17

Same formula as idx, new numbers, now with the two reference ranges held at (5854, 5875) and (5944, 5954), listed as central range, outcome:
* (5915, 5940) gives -0.57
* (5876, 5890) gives 0.02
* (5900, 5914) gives -0.25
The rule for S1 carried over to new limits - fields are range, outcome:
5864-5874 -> 5.31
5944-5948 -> 5.24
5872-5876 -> 5.38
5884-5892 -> 4.86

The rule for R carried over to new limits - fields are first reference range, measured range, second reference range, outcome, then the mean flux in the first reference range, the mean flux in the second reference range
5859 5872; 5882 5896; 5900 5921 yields 0.059 mag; 5.28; 5.27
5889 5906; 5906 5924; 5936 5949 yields -0.040 mag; 4.99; 5.19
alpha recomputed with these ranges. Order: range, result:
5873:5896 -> 5.13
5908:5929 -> 5.27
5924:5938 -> 5.26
